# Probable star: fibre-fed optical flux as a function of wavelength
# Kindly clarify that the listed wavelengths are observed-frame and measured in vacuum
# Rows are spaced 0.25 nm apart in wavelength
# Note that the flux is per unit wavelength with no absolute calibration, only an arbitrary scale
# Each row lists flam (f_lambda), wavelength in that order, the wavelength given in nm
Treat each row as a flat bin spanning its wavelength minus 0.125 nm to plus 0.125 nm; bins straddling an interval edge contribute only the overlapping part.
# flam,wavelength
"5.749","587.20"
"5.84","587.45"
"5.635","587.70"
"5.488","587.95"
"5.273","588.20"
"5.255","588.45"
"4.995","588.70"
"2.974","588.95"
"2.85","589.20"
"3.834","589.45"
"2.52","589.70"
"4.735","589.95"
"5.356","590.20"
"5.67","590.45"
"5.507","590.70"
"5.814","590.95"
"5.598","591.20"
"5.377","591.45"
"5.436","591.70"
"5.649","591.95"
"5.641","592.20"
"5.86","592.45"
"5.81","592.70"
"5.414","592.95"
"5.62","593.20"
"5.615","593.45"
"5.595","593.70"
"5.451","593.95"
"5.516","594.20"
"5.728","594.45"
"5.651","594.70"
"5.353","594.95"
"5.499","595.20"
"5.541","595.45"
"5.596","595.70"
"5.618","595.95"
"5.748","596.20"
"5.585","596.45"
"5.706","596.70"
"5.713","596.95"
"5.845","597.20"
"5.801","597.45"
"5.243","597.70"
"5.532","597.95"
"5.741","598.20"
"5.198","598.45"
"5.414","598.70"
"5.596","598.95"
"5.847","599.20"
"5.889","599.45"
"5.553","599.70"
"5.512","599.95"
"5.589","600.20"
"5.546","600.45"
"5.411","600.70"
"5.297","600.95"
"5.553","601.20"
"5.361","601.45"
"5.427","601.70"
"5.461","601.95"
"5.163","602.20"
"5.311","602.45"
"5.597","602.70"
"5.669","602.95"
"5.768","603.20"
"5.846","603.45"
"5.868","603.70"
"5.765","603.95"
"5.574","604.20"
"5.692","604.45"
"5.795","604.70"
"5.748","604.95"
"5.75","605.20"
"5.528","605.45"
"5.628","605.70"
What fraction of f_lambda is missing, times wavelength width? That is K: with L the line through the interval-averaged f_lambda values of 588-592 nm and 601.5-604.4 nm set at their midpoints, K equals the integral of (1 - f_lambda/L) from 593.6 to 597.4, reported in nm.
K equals -0.36 nm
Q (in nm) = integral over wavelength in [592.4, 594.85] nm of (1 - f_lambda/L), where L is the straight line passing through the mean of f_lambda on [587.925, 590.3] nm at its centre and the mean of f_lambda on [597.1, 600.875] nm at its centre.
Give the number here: -0.38 nm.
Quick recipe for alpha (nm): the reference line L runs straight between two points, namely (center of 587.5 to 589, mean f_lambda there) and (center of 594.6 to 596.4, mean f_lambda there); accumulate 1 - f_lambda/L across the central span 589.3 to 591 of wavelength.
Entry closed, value 0.17 nm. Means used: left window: 5.08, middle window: 4.7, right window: 5.57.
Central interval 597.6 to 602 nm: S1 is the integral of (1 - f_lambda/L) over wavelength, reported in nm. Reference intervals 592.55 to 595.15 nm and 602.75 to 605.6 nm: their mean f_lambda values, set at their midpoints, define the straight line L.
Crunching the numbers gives 0.12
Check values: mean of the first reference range 5.58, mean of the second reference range 5.72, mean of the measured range 5.51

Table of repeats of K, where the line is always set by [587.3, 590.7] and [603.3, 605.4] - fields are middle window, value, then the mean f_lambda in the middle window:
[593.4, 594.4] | -0.10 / 5.55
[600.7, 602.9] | 0.06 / 5.41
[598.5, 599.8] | -0.06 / 5.64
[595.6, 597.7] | -0.19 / 5.68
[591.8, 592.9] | -0.18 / 5.71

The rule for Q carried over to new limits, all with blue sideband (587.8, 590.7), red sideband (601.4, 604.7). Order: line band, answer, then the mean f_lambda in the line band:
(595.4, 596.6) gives -0.14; 5.62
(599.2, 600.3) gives -0.07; 5.66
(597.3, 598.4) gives -0.08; 5.56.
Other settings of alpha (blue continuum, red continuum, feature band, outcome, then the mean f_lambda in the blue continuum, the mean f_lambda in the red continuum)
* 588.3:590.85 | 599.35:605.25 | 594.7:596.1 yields -0.17 nm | 4.39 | 5.59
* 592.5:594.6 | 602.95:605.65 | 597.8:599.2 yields 0.03 nm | 5.6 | 5.73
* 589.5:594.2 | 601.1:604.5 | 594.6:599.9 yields -0.14 nm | 5.35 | 5.57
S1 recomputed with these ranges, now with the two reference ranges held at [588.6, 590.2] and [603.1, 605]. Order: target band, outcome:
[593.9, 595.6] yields -0.397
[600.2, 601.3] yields -0.033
